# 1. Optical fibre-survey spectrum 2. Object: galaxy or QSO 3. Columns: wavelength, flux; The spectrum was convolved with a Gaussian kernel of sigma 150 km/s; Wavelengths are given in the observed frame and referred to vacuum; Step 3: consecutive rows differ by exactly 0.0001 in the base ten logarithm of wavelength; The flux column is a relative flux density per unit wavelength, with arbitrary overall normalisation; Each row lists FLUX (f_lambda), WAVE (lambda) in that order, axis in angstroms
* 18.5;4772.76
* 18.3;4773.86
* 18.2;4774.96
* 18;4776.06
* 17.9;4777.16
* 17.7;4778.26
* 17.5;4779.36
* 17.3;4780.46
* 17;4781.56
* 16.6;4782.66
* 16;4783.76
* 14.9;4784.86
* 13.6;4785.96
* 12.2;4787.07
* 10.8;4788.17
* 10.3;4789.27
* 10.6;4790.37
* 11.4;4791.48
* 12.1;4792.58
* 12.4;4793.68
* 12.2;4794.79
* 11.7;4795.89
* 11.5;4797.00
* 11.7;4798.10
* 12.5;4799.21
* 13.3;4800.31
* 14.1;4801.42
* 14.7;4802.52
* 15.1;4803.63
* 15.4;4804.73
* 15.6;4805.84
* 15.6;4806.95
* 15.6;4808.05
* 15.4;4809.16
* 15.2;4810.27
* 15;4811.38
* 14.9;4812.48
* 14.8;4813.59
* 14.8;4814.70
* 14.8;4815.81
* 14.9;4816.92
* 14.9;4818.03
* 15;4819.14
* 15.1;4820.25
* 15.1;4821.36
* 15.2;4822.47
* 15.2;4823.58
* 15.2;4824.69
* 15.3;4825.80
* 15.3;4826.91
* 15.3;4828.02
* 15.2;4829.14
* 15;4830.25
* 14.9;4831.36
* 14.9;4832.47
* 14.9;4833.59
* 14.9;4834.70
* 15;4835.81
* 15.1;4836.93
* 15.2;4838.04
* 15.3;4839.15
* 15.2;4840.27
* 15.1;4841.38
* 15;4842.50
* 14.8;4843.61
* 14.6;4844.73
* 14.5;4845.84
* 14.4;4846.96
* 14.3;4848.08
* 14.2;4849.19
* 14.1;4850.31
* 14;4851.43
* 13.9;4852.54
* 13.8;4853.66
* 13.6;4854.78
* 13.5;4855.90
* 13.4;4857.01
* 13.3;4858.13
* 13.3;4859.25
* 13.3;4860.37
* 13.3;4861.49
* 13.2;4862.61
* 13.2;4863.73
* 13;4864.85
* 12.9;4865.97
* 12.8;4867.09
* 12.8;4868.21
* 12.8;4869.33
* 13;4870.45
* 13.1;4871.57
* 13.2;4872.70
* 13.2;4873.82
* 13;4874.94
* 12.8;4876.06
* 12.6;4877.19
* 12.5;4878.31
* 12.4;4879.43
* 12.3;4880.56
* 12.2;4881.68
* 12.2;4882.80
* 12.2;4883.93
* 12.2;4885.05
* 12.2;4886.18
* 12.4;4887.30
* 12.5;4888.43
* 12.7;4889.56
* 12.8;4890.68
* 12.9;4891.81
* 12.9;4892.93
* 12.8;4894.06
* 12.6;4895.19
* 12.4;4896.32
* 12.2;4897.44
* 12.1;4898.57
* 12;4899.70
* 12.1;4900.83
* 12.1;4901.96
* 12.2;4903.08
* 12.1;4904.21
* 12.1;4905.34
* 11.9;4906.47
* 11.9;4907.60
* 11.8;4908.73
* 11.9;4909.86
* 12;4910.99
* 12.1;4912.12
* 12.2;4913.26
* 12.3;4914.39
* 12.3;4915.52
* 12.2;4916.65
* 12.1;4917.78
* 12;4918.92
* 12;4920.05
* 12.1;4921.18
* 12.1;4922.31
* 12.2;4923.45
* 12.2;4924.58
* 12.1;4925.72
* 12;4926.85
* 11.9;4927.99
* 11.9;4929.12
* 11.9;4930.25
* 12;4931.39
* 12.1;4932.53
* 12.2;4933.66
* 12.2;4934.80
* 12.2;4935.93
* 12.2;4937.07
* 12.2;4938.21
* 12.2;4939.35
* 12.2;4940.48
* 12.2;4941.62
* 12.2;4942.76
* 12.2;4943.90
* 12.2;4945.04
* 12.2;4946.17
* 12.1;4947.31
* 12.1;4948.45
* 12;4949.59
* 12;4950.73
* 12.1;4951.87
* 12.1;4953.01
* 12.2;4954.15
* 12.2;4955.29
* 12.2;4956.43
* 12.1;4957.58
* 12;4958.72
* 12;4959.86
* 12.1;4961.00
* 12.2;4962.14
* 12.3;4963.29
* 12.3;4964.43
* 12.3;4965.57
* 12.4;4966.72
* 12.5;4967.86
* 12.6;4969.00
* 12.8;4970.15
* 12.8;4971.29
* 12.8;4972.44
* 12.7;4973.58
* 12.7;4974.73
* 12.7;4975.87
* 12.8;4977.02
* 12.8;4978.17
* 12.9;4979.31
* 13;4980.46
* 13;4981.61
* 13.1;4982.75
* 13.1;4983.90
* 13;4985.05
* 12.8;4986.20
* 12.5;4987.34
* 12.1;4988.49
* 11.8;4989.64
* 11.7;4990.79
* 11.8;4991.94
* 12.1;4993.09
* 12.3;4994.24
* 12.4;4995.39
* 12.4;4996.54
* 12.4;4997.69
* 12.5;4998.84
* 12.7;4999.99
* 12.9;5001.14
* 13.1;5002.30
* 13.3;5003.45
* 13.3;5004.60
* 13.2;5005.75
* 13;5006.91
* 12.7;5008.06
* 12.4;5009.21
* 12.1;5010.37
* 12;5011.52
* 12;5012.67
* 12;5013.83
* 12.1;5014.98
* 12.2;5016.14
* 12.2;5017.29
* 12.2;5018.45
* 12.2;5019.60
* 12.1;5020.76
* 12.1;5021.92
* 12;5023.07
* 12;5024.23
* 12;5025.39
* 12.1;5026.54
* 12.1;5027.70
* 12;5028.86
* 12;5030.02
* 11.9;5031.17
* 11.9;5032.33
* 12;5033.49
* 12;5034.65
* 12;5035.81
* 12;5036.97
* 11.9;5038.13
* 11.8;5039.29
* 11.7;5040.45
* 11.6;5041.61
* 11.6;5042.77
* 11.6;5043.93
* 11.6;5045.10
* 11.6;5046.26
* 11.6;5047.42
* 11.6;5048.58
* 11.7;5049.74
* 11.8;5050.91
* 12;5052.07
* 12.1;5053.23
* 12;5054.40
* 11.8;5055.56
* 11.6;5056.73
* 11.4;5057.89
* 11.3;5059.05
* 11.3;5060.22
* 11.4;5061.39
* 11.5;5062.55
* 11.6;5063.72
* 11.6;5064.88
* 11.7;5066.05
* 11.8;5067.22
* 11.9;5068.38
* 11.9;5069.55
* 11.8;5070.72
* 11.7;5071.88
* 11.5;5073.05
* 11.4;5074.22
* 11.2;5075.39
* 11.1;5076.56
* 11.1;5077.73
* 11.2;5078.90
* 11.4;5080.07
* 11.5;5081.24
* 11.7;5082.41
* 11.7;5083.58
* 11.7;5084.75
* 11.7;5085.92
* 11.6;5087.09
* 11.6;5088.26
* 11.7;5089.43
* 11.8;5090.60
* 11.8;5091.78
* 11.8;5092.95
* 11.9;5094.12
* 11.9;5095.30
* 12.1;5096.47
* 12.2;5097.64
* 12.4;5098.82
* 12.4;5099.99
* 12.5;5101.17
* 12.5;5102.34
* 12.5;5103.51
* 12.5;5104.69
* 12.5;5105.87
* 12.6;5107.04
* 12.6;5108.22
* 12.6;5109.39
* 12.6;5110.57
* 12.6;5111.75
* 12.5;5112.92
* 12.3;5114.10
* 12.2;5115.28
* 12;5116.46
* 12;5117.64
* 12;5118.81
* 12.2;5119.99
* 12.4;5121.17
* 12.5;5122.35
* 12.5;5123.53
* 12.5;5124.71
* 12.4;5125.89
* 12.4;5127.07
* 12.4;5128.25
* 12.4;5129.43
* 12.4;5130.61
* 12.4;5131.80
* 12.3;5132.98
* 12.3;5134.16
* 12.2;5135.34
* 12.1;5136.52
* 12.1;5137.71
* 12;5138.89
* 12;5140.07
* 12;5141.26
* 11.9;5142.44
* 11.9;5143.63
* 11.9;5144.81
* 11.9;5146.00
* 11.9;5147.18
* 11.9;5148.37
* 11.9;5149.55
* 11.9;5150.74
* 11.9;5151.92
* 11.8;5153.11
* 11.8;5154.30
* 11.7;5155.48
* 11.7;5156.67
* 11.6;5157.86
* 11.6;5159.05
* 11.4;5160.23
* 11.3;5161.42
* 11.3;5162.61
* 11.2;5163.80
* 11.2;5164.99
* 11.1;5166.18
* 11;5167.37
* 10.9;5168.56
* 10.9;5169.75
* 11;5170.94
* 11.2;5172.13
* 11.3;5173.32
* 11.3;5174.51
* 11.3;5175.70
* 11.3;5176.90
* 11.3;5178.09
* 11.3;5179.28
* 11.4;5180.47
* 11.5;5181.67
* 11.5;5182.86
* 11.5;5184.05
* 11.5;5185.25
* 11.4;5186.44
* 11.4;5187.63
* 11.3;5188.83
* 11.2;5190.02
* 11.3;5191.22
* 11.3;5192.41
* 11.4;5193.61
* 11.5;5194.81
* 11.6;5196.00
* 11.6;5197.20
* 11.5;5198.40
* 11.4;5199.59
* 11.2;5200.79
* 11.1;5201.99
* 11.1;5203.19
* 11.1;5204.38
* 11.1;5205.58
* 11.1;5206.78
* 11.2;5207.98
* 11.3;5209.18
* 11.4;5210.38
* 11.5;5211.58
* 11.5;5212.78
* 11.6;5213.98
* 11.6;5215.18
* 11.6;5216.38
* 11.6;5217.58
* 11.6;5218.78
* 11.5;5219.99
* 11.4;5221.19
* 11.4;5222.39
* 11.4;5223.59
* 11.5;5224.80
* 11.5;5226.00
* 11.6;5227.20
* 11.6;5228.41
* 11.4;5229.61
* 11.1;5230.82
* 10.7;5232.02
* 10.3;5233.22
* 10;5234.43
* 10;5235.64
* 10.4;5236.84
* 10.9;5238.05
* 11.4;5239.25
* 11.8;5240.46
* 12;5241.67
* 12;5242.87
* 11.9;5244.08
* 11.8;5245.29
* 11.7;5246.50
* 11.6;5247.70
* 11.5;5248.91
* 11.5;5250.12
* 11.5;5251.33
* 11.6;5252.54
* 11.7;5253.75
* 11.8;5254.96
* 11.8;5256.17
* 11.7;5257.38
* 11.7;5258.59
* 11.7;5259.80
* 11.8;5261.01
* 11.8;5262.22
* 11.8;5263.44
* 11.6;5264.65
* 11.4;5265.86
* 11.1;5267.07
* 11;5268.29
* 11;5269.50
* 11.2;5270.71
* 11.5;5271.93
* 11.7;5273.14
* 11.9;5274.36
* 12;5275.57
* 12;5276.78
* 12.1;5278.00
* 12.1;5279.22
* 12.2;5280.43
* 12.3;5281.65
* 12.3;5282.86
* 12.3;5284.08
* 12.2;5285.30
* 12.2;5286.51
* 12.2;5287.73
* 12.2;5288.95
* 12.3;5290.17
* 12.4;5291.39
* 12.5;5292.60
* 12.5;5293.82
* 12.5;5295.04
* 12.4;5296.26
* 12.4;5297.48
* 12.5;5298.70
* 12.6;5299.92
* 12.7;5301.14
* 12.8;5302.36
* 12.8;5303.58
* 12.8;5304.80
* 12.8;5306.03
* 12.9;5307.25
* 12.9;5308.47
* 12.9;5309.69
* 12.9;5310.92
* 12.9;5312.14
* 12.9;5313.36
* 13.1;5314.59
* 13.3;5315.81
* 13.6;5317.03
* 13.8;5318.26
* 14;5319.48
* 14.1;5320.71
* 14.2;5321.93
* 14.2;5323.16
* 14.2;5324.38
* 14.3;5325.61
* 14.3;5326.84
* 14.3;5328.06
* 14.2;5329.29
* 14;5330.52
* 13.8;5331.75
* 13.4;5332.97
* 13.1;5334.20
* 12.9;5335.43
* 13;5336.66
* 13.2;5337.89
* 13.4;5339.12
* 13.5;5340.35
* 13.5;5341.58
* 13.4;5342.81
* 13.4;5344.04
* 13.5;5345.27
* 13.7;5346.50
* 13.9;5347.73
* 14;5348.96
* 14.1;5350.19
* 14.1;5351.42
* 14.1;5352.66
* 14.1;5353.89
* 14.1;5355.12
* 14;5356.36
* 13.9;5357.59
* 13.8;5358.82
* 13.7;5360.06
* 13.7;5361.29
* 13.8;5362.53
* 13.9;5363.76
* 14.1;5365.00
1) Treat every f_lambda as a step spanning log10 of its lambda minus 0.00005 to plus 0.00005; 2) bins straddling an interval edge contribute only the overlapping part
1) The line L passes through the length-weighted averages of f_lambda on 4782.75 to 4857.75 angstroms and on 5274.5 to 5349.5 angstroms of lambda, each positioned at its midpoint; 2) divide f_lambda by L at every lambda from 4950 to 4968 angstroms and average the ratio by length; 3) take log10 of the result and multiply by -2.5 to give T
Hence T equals 0.14 mag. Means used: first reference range 14.2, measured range 12.2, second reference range 13.1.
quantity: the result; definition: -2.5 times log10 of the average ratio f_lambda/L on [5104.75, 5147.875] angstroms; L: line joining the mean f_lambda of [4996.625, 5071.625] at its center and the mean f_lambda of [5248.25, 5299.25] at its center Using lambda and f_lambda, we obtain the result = -0.026 mag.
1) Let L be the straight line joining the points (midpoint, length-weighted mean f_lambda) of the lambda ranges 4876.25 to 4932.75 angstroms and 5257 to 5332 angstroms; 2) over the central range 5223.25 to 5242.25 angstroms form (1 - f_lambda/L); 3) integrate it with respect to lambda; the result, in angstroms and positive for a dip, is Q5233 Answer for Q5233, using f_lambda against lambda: 2.2 angstroms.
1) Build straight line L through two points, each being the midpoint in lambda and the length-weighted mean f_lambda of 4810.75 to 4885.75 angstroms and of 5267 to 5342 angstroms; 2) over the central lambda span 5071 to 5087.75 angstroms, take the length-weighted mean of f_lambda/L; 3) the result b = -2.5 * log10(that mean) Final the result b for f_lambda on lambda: 0.170 mag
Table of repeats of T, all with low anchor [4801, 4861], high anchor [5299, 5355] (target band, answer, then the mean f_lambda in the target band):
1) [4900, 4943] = 0.20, 12.1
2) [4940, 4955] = 0.19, 12.1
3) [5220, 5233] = 0.21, 11.3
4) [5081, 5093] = 0.20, 11.7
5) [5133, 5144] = 0.16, 12.1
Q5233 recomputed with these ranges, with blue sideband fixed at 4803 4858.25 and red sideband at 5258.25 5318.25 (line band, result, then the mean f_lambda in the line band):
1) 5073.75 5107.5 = 3.82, 11.9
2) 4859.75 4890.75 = 3.91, 12.7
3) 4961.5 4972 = 1.19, 12.5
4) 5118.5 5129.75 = 0.69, 12.4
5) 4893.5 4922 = 4.47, 12.1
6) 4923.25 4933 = 1.54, 12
